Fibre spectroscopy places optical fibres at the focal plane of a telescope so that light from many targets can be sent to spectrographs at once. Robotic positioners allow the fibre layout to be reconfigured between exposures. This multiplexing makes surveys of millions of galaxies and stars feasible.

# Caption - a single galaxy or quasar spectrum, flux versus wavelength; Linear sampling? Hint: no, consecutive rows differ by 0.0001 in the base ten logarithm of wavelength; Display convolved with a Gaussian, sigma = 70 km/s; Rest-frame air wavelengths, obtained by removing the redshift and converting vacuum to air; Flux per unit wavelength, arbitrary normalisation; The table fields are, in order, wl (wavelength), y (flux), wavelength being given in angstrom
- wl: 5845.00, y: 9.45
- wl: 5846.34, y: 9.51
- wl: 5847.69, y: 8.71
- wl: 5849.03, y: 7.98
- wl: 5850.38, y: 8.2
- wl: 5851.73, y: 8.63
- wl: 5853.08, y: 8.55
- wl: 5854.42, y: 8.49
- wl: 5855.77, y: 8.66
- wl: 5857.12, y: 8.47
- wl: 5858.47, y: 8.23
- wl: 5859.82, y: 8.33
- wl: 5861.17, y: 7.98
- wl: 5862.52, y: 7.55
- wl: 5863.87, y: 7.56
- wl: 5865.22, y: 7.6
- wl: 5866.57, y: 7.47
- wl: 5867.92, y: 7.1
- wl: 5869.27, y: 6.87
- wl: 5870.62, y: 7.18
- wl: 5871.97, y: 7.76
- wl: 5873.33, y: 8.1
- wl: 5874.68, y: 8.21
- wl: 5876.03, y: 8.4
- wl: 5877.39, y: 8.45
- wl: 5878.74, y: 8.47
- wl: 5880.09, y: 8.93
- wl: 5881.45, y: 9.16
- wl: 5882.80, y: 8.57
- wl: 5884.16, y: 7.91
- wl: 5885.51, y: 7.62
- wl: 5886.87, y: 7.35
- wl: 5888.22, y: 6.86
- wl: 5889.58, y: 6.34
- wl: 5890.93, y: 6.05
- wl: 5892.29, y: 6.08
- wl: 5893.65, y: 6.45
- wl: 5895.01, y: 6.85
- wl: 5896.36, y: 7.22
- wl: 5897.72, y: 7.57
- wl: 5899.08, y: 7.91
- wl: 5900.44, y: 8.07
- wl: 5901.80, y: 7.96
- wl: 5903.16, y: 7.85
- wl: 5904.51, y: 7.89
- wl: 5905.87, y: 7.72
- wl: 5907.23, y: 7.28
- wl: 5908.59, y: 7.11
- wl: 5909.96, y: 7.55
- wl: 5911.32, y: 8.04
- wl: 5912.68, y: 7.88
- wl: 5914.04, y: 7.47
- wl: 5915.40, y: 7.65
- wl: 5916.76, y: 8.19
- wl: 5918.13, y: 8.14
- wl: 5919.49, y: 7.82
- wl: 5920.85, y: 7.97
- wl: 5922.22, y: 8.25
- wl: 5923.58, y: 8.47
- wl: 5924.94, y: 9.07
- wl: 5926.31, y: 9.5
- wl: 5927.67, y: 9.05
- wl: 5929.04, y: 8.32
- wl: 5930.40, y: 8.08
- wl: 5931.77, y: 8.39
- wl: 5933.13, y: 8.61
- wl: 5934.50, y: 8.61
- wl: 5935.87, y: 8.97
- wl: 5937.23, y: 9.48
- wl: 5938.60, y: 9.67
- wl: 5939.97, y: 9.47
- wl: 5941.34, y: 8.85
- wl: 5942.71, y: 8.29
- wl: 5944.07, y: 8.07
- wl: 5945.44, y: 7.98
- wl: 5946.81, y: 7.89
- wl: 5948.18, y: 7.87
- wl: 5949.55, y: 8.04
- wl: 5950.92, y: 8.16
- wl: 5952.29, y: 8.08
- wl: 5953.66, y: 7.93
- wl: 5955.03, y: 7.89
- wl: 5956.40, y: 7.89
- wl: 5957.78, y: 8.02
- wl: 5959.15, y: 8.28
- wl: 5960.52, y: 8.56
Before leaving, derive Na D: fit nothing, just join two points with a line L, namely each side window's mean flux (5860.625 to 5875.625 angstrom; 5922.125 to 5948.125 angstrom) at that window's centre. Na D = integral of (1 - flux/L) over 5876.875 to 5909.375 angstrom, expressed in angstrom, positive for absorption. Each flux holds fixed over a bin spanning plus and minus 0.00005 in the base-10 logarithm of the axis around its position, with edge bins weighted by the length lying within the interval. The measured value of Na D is 1.73 angstrom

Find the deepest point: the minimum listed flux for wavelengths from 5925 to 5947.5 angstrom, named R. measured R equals 7.89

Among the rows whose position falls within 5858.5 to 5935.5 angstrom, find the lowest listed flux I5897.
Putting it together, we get 6.05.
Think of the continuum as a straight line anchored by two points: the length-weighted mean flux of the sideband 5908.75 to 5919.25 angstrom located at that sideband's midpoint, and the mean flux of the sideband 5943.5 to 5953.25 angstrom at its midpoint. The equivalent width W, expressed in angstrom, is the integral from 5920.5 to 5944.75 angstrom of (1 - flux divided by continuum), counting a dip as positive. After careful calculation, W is -2.5 angstrom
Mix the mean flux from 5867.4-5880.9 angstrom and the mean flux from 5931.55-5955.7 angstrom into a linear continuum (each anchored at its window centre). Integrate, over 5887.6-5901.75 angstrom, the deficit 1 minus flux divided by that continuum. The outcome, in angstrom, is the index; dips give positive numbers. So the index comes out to 2.0 angstrom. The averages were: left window 7.97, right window 8.46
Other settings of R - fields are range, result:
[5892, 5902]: 6.08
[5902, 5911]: 7.11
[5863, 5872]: 6.87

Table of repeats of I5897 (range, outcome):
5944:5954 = 7.87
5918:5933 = 7.82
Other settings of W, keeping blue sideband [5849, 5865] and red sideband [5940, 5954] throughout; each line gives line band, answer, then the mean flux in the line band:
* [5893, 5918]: 1.8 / 7.61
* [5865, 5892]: 1.7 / 7.7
